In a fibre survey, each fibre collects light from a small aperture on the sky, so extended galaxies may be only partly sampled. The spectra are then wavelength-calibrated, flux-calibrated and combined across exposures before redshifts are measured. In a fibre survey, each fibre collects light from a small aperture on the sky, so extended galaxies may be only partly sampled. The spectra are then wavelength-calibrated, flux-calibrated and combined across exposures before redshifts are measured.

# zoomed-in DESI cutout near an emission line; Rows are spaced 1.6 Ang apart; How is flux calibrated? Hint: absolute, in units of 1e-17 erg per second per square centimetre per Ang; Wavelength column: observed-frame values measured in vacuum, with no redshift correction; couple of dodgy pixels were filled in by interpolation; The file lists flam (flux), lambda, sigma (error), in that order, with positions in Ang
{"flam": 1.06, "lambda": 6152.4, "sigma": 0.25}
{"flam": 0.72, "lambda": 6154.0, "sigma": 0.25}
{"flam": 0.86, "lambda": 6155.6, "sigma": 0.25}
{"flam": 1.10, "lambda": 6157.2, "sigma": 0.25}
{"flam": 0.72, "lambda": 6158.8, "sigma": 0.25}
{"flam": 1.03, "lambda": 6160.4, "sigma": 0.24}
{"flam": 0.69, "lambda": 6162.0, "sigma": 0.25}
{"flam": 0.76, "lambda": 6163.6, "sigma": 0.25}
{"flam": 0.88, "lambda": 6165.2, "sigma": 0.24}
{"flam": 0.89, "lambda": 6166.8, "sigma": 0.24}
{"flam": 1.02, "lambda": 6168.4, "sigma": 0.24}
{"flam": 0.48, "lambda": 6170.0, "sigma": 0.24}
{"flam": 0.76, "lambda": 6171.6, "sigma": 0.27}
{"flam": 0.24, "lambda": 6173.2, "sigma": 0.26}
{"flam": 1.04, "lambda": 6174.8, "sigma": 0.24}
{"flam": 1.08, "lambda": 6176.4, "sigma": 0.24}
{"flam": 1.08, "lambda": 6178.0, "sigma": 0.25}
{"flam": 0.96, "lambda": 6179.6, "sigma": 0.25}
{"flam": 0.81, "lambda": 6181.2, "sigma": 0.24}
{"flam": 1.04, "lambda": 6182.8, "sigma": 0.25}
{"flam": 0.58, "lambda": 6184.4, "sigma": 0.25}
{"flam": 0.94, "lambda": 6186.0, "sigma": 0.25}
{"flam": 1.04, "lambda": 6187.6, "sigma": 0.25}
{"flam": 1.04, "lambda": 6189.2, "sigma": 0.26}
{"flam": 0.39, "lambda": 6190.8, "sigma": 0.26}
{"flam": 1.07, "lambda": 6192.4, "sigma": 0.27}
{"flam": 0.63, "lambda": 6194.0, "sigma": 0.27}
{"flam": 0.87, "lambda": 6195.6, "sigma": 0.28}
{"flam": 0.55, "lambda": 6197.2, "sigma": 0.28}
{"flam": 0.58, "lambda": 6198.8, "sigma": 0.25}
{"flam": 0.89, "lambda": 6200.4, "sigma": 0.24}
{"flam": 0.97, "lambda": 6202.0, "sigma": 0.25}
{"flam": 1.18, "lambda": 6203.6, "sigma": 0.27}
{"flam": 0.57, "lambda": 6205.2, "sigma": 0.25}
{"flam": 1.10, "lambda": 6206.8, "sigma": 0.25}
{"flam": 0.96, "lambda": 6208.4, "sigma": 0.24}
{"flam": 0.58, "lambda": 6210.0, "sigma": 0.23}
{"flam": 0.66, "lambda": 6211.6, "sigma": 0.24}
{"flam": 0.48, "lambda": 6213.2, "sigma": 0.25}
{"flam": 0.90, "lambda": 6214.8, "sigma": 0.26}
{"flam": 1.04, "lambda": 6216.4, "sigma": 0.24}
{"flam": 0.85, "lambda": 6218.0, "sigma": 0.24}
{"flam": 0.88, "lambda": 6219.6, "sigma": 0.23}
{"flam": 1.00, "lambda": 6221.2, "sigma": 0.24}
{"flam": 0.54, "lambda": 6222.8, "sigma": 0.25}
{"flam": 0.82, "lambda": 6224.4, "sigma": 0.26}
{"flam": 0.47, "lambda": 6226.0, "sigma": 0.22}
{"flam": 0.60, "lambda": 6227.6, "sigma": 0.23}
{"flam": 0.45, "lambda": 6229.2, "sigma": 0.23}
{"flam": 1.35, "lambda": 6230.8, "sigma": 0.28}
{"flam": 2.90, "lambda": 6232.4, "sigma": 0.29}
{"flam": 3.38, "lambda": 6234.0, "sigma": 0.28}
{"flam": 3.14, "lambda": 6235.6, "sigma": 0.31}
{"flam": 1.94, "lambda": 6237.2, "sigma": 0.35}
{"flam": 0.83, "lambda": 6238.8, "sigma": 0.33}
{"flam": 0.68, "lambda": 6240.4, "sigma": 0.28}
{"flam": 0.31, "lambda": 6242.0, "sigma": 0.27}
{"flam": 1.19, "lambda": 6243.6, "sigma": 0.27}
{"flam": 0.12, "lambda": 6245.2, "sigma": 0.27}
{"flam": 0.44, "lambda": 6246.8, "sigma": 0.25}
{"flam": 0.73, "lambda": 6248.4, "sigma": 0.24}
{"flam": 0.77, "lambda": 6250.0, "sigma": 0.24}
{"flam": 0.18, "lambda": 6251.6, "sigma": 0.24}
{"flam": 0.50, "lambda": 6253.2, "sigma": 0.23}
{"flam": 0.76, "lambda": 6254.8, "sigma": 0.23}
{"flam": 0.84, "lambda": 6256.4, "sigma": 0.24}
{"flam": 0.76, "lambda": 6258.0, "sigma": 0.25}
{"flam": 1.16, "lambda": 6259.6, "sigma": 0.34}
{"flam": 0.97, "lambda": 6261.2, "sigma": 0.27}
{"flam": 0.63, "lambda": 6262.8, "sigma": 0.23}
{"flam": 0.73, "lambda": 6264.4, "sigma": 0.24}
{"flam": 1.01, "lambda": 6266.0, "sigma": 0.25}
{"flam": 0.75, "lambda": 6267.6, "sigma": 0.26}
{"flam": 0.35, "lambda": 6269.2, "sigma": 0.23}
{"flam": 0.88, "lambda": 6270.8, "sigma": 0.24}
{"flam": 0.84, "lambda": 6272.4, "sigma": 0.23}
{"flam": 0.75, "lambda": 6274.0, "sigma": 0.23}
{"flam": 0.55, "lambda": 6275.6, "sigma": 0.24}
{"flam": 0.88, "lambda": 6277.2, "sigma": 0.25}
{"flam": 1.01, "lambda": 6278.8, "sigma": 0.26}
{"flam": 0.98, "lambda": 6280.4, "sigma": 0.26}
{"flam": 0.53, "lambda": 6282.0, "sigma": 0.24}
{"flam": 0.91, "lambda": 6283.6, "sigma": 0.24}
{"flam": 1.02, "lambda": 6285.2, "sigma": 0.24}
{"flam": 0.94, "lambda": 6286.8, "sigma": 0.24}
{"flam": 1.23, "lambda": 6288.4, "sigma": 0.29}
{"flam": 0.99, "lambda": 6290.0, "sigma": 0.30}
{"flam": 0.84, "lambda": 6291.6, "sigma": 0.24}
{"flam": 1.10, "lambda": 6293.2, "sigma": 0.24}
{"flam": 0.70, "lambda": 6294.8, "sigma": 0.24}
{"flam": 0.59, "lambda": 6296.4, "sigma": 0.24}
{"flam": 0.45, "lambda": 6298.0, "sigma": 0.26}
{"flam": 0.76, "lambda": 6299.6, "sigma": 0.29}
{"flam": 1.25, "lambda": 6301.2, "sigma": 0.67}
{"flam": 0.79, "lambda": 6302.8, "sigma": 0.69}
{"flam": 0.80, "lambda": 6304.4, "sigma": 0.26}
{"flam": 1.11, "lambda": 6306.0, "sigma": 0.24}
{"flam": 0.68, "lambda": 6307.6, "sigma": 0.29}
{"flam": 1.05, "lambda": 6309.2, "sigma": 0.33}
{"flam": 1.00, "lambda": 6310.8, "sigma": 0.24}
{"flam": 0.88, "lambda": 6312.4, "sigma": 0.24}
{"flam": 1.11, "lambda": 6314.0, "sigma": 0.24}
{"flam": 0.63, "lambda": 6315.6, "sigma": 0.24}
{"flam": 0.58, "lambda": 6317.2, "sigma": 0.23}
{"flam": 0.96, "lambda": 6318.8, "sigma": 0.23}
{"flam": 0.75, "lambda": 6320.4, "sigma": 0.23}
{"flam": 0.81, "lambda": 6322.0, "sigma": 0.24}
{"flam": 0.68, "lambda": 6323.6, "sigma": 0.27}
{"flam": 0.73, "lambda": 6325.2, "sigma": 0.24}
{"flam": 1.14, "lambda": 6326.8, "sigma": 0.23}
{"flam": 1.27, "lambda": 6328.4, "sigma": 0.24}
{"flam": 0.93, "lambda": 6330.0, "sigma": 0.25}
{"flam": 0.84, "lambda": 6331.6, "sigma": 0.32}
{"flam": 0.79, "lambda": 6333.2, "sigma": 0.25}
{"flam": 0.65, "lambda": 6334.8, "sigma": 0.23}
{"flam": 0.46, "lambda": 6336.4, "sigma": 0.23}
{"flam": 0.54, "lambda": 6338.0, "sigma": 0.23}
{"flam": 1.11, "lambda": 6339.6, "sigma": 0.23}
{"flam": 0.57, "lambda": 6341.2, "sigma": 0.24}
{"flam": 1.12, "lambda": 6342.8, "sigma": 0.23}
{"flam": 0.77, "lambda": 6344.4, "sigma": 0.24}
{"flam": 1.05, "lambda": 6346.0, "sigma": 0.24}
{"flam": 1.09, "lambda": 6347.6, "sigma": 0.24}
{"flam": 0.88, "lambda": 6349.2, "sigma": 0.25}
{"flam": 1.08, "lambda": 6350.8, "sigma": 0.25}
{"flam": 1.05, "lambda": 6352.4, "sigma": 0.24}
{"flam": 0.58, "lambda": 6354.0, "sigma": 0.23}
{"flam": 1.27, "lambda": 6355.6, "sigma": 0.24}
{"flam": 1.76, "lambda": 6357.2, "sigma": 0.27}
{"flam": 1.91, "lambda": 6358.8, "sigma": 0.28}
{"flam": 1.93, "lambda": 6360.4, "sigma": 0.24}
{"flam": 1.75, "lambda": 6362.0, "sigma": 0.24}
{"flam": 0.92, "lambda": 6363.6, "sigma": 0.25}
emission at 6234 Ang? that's H-beta 4861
